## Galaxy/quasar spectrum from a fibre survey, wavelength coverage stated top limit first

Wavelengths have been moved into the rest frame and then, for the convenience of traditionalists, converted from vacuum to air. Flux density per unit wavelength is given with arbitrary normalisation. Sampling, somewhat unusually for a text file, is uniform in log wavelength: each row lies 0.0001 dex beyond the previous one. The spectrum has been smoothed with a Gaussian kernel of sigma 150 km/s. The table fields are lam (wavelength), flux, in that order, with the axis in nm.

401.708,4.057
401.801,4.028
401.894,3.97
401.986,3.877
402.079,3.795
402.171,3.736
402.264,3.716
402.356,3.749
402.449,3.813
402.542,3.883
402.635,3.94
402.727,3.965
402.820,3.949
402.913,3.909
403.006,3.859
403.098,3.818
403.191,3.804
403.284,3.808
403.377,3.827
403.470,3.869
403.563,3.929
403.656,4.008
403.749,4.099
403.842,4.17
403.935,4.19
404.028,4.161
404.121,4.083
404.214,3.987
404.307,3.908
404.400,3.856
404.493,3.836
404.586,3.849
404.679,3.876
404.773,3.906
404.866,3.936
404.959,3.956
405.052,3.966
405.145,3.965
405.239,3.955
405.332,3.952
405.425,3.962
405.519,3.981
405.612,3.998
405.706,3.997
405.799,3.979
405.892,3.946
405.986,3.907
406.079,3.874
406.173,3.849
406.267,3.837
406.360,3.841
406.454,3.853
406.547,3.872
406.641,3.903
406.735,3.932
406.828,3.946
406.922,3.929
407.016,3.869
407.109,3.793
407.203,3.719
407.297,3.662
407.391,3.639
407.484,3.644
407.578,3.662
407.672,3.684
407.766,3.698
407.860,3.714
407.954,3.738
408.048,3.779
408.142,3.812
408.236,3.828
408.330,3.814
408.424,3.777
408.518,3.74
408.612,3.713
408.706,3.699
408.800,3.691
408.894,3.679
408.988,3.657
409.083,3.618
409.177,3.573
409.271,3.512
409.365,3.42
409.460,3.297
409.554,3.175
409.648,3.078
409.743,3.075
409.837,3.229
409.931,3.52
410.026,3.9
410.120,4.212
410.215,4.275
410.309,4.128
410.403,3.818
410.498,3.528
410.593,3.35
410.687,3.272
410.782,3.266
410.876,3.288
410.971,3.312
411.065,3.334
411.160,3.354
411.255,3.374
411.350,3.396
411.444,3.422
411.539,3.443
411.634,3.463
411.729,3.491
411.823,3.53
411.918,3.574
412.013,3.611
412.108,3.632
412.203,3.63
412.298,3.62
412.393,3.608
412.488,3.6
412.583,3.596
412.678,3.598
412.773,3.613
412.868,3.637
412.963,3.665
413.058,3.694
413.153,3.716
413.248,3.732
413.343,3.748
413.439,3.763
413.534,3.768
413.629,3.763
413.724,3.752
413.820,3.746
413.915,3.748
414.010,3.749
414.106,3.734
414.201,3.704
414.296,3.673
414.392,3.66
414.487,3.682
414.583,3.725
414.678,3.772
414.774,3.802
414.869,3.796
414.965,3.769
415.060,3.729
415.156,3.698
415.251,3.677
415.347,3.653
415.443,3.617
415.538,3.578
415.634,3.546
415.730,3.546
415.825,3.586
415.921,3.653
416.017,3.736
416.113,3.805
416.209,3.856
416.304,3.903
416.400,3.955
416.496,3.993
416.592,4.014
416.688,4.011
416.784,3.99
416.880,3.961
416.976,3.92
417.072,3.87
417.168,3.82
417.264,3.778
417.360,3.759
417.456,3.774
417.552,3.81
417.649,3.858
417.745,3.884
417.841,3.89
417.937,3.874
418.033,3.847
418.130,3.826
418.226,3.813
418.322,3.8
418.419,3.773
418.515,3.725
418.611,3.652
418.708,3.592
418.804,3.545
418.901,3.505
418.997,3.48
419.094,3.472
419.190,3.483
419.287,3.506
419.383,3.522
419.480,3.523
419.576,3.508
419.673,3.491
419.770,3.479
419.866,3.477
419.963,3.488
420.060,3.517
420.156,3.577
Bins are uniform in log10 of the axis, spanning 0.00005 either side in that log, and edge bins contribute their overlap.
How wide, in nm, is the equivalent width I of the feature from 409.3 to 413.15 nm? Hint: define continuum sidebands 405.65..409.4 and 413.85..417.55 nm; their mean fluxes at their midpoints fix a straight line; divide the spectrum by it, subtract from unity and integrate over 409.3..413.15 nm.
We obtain 0.25 nm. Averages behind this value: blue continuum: 3.77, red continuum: 3.77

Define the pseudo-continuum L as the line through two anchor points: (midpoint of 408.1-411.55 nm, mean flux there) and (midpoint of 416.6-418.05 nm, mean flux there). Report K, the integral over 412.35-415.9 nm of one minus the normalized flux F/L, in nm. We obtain 0.05 nm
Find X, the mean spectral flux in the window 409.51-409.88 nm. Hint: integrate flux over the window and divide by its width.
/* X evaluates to 3.14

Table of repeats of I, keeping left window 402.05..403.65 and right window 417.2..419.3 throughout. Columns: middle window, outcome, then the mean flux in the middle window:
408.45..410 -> 0.12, 3.49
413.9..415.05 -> 0.00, 3.73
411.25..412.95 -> 0.10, 3.55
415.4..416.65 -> -0.01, 3.76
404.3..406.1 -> -0.05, 3.93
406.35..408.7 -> 0.02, 3.78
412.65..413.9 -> 0.02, 3.71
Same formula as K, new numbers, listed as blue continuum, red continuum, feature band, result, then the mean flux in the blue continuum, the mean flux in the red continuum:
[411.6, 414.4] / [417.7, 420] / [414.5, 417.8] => -0.13 nm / 3.66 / 3.63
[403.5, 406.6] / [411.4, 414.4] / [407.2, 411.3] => 0.21 nm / 3.95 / 3.65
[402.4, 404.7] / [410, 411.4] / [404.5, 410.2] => -0.02 nm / 3.94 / 3.58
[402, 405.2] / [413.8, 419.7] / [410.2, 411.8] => 0.14 nm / 3.91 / 3.73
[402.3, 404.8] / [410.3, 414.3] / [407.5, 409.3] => 0.02 nm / 3.93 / 3.59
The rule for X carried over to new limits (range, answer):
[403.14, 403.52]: 3.82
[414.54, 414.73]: 3.75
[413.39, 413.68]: 3.76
